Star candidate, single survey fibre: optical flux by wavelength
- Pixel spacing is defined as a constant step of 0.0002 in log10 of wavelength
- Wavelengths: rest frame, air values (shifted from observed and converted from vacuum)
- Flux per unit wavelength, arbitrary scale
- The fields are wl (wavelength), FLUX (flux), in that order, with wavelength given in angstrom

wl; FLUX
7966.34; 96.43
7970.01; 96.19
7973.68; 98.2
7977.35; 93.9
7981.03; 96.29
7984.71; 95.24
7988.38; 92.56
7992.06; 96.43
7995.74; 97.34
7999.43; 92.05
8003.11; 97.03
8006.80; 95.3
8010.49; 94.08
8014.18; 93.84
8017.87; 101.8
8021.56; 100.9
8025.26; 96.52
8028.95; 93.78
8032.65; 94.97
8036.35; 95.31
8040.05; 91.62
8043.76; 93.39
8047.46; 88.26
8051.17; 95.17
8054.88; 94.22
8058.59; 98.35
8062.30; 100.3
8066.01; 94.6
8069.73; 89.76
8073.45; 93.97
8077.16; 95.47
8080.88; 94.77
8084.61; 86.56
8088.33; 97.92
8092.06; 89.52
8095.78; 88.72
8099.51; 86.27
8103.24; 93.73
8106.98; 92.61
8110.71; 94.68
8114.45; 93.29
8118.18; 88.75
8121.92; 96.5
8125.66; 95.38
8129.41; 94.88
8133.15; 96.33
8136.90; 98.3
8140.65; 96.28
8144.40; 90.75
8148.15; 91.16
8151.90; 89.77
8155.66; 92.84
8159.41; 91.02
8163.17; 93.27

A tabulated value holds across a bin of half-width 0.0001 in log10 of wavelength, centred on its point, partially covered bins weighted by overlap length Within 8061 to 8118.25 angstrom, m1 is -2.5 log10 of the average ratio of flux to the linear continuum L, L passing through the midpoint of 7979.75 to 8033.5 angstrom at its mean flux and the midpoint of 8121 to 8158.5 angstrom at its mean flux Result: 0.02 mag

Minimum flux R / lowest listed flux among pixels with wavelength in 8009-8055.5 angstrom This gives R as 88.26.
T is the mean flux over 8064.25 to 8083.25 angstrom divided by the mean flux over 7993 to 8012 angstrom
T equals 0.98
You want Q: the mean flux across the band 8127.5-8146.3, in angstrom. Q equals 95.3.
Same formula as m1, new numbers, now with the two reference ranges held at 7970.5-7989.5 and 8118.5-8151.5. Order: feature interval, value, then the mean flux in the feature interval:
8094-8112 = 0.04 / 91.1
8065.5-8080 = 0.02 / 93.4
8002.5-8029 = -0.02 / 96.8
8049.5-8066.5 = -0.02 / 96.7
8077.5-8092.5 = 0.02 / 92.7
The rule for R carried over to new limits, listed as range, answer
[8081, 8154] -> 86.27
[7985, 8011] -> 92.05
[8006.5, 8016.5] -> 93.84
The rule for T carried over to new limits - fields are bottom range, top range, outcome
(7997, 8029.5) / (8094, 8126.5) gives 0.96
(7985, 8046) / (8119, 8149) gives 0.99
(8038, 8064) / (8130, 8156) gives 0.99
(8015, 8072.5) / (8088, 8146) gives 0.98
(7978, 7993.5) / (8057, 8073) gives 1.01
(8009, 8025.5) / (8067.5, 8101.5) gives 0.94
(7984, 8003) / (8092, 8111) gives 0.96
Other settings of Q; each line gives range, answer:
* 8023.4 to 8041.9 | 94.5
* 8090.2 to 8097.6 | 89.2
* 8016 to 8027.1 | 99.7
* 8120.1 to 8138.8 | 96.2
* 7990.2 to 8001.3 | 95.3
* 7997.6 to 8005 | 94.6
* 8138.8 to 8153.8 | 92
